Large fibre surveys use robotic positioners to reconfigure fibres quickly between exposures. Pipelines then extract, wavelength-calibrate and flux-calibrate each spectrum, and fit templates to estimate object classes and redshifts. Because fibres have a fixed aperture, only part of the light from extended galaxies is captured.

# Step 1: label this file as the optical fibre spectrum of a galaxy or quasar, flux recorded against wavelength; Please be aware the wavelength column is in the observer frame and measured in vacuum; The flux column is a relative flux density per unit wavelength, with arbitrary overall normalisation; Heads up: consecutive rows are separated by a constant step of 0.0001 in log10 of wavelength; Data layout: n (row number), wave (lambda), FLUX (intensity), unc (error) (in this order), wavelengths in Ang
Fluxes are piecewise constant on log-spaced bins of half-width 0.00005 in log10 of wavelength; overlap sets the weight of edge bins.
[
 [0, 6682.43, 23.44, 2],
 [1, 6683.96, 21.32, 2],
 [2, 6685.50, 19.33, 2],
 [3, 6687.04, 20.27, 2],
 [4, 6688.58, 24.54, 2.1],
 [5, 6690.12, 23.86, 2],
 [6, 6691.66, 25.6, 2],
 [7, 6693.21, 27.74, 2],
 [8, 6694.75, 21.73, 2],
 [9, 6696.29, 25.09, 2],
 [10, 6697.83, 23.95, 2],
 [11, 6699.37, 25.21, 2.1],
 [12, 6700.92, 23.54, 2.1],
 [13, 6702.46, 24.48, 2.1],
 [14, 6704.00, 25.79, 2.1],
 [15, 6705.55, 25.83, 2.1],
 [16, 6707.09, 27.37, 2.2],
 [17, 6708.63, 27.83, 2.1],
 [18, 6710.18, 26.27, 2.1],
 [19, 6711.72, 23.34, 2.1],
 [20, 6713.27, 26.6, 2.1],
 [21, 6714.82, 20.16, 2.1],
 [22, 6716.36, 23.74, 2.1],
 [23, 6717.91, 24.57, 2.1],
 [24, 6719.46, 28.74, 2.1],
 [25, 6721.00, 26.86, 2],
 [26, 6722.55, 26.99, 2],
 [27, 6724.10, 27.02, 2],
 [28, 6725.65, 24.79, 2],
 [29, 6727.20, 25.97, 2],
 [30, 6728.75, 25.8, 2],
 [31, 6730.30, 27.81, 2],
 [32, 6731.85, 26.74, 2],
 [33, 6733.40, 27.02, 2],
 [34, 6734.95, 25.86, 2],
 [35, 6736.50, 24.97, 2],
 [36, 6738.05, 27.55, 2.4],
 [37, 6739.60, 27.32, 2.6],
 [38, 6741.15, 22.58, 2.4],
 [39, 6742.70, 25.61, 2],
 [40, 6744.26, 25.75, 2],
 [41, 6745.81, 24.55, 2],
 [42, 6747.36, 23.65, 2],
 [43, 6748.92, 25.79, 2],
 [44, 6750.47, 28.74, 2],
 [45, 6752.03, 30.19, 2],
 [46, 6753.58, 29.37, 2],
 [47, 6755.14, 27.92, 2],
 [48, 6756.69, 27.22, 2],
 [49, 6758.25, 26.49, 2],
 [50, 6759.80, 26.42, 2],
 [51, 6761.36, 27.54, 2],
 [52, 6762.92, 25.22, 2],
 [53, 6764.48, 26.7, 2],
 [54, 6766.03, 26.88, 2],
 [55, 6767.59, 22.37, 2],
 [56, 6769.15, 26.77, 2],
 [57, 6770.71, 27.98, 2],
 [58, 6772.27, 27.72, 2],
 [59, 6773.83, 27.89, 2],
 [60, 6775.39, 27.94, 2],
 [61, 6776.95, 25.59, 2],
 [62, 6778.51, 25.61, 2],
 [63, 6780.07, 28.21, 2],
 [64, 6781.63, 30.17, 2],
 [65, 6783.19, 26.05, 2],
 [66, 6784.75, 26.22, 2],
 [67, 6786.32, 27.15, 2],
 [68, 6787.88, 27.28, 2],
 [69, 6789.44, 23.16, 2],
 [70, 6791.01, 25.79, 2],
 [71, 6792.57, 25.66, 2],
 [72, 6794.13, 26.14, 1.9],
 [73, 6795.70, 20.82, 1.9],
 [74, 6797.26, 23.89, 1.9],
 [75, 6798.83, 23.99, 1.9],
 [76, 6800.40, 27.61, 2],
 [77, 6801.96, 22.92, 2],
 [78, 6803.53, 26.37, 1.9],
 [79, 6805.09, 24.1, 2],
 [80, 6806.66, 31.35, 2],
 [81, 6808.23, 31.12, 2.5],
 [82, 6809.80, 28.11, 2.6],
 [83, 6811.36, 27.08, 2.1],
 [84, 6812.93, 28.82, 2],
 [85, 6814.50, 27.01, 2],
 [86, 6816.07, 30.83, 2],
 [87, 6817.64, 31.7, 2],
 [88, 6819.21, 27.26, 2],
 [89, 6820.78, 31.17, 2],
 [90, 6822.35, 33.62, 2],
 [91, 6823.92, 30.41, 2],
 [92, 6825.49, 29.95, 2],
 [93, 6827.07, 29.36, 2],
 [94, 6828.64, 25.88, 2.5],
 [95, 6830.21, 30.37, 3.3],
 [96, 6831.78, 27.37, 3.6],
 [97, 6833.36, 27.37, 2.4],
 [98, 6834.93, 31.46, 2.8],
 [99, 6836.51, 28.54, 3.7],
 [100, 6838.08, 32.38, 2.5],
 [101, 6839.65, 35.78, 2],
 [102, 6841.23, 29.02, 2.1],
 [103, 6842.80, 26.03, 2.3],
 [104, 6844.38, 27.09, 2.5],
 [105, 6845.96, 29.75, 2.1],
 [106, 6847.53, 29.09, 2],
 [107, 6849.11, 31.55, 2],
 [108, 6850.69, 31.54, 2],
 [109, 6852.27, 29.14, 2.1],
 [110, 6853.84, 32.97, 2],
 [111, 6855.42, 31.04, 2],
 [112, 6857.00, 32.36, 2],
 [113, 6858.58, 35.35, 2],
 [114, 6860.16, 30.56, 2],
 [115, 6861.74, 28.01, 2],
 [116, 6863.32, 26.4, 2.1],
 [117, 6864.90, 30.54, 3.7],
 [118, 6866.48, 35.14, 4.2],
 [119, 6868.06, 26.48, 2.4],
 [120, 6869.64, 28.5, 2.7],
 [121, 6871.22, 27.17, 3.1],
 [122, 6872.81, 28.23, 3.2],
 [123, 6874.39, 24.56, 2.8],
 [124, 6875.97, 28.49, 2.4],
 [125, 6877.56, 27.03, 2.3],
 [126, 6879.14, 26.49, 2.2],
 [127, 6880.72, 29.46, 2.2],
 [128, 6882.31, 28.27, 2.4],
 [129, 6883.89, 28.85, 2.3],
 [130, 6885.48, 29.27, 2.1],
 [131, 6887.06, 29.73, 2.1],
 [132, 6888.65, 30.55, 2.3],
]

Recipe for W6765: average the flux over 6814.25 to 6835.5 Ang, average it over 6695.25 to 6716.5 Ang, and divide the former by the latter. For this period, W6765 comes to 1.19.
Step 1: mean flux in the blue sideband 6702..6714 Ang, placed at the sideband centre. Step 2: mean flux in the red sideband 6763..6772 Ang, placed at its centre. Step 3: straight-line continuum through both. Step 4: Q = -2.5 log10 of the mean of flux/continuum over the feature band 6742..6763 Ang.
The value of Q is -0.03 mag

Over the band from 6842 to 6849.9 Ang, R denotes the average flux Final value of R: 28.7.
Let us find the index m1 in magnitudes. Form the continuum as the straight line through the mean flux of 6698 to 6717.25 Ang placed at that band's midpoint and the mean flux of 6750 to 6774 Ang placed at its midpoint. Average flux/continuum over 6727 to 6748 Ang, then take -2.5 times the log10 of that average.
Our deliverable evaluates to 0.015 mag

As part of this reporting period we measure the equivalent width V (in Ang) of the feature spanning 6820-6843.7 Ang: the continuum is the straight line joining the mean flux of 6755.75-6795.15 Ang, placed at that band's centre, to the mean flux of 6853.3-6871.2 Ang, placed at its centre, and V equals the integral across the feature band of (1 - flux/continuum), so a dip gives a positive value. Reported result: -0.7 Ang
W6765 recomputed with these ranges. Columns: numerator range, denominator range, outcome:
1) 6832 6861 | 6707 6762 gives 1.16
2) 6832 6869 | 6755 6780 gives 1.14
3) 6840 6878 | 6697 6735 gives 1.15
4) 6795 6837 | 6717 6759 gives 1.06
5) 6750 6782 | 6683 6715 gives 1.12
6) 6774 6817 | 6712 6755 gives 1.02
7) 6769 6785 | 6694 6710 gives 1.09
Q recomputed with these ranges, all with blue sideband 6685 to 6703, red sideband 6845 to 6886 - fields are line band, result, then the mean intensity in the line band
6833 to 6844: -0.06 mag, 30.1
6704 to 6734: -0.06 mag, 26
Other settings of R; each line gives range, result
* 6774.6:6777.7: 26.8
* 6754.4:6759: 27.2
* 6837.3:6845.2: 30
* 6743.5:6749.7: 25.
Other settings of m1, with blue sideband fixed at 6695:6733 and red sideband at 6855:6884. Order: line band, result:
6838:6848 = -0.05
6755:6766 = -0.01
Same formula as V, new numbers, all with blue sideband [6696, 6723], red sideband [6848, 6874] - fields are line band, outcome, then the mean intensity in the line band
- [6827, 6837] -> 0.2 Ang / 28.6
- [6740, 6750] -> 0.6 Ang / 24.9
